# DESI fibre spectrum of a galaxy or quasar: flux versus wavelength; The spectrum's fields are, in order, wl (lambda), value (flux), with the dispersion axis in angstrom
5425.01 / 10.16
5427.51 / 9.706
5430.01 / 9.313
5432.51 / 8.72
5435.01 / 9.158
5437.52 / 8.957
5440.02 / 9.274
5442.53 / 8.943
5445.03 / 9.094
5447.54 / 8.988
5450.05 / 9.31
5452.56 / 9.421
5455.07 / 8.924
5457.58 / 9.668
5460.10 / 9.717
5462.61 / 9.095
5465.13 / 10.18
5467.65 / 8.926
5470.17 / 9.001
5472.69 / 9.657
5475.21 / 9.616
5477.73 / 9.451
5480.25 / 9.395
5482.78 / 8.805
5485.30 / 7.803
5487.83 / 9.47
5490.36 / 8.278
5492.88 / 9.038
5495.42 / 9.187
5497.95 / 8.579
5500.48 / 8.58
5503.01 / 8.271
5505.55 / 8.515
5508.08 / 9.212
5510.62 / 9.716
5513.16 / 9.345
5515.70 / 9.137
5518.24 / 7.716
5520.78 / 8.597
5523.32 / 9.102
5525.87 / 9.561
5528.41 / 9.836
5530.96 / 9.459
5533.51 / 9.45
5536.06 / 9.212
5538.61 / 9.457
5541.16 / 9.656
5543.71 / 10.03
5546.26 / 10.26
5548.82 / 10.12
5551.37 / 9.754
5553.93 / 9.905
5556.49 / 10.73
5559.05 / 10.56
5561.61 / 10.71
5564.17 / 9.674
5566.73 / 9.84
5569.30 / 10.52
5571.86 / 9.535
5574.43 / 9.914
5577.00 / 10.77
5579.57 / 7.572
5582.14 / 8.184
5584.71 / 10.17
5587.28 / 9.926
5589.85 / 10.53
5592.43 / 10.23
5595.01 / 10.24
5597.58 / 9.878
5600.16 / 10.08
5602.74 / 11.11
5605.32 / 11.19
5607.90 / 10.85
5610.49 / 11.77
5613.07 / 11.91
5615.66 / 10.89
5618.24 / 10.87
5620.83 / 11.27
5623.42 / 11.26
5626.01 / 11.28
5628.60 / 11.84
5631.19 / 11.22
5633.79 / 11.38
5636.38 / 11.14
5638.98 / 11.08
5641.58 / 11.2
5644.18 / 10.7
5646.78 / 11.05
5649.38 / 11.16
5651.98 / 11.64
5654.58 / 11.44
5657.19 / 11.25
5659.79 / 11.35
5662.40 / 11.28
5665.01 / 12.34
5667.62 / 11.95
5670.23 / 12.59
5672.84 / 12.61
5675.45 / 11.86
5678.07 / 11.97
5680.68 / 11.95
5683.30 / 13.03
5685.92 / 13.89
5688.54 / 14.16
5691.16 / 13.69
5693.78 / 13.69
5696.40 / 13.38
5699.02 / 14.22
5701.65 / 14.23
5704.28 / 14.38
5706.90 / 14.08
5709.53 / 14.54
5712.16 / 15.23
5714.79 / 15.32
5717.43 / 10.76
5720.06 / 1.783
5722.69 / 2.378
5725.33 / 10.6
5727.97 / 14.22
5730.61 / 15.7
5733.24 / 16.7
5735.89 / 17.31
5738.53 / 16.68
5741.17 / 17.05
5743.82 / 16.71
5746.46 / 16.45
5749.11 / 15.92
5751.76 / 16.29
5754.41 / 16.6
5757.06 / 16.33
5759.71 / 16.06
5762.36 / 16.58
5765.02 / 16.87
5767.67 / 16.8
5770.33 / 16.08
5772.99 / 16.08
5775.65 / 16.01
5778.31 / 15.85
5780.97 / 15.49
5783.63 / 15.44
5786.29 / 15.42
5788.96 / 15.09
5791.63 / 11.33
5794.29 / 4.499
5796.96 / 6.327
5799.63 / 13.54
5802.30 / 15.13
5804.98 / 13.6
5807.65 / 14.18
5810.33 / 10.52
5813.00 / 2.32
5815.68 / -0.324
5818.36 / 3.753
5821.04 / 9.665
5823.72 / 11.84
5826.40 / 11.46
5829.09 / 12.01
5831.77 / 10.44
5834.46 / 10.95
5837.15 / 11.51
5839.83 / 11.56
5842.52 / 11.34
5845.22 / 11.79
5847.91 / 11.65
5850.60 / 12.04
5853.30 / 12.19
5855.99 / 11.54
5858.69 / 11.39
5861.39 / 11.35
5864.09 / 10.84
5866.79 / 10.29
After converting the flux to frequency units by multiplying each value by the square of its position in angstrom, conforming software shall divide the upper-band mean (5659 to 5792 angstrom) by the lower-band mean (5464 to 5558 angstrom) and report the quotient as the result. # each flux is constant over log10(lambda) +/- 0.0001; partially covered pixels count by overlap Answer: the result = 1.64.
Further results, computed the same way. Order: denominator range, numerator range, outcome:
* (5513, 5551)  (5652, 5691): 1.37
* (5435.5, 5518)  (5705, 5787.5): 1.79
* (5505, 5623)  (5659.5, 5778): 1.49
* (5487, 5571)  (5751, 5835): 1.46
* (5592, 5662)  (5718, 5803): 1.33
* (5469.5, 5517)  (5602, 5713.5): 1.44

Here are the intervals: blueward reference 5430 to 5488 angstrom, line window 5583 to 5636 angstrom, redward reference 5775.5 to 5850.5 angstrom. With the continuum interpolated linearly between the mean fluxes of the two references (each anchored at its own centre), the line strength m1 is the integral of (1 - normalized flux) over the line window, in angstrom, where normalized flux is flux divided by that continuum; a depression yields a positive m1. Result -4.6 angstrom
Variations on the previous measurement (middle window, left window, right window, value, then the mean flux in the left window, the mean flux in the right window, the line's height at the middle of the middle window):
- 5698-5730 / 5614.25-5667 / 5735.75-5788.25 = 5.3 angstrom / 11.3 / 16.3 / 14.3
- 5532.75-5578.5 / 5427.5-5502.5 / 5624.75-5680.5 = 1.3 angstrom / 9.12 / 11.5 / 10.3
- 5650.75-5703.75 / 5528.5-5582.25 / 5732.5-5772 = 5.1 angstrom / 9.81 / 16.6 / 14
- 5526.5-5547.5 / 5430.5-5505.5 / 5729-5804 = 1.6 angstrom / 9.08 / 15.1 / 10.5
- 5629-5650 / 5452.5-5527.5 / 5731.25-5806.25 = 2.0 angstrom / 9.06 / 15.1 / 12.3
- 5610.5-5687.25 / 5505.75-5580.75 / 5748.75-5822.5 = -4.2 angstrom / 9.62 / 12.9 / 11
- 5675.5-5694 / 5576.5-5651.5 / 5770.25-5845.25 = -3.6 angstrom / 10.7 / 11.4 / 11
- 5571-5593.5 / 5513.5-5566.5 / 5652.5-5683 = 1.6 angstrom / 9.65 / 11.9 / 10.4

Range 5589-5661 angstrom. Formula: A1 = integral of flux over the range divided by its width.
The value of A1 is 11.1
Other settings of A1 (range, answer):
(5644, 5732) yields 12.2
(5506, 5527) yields 9.02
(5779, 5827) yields 10.6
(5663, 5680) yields 12.2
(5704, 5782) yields 14.7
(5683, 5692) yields 13.8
